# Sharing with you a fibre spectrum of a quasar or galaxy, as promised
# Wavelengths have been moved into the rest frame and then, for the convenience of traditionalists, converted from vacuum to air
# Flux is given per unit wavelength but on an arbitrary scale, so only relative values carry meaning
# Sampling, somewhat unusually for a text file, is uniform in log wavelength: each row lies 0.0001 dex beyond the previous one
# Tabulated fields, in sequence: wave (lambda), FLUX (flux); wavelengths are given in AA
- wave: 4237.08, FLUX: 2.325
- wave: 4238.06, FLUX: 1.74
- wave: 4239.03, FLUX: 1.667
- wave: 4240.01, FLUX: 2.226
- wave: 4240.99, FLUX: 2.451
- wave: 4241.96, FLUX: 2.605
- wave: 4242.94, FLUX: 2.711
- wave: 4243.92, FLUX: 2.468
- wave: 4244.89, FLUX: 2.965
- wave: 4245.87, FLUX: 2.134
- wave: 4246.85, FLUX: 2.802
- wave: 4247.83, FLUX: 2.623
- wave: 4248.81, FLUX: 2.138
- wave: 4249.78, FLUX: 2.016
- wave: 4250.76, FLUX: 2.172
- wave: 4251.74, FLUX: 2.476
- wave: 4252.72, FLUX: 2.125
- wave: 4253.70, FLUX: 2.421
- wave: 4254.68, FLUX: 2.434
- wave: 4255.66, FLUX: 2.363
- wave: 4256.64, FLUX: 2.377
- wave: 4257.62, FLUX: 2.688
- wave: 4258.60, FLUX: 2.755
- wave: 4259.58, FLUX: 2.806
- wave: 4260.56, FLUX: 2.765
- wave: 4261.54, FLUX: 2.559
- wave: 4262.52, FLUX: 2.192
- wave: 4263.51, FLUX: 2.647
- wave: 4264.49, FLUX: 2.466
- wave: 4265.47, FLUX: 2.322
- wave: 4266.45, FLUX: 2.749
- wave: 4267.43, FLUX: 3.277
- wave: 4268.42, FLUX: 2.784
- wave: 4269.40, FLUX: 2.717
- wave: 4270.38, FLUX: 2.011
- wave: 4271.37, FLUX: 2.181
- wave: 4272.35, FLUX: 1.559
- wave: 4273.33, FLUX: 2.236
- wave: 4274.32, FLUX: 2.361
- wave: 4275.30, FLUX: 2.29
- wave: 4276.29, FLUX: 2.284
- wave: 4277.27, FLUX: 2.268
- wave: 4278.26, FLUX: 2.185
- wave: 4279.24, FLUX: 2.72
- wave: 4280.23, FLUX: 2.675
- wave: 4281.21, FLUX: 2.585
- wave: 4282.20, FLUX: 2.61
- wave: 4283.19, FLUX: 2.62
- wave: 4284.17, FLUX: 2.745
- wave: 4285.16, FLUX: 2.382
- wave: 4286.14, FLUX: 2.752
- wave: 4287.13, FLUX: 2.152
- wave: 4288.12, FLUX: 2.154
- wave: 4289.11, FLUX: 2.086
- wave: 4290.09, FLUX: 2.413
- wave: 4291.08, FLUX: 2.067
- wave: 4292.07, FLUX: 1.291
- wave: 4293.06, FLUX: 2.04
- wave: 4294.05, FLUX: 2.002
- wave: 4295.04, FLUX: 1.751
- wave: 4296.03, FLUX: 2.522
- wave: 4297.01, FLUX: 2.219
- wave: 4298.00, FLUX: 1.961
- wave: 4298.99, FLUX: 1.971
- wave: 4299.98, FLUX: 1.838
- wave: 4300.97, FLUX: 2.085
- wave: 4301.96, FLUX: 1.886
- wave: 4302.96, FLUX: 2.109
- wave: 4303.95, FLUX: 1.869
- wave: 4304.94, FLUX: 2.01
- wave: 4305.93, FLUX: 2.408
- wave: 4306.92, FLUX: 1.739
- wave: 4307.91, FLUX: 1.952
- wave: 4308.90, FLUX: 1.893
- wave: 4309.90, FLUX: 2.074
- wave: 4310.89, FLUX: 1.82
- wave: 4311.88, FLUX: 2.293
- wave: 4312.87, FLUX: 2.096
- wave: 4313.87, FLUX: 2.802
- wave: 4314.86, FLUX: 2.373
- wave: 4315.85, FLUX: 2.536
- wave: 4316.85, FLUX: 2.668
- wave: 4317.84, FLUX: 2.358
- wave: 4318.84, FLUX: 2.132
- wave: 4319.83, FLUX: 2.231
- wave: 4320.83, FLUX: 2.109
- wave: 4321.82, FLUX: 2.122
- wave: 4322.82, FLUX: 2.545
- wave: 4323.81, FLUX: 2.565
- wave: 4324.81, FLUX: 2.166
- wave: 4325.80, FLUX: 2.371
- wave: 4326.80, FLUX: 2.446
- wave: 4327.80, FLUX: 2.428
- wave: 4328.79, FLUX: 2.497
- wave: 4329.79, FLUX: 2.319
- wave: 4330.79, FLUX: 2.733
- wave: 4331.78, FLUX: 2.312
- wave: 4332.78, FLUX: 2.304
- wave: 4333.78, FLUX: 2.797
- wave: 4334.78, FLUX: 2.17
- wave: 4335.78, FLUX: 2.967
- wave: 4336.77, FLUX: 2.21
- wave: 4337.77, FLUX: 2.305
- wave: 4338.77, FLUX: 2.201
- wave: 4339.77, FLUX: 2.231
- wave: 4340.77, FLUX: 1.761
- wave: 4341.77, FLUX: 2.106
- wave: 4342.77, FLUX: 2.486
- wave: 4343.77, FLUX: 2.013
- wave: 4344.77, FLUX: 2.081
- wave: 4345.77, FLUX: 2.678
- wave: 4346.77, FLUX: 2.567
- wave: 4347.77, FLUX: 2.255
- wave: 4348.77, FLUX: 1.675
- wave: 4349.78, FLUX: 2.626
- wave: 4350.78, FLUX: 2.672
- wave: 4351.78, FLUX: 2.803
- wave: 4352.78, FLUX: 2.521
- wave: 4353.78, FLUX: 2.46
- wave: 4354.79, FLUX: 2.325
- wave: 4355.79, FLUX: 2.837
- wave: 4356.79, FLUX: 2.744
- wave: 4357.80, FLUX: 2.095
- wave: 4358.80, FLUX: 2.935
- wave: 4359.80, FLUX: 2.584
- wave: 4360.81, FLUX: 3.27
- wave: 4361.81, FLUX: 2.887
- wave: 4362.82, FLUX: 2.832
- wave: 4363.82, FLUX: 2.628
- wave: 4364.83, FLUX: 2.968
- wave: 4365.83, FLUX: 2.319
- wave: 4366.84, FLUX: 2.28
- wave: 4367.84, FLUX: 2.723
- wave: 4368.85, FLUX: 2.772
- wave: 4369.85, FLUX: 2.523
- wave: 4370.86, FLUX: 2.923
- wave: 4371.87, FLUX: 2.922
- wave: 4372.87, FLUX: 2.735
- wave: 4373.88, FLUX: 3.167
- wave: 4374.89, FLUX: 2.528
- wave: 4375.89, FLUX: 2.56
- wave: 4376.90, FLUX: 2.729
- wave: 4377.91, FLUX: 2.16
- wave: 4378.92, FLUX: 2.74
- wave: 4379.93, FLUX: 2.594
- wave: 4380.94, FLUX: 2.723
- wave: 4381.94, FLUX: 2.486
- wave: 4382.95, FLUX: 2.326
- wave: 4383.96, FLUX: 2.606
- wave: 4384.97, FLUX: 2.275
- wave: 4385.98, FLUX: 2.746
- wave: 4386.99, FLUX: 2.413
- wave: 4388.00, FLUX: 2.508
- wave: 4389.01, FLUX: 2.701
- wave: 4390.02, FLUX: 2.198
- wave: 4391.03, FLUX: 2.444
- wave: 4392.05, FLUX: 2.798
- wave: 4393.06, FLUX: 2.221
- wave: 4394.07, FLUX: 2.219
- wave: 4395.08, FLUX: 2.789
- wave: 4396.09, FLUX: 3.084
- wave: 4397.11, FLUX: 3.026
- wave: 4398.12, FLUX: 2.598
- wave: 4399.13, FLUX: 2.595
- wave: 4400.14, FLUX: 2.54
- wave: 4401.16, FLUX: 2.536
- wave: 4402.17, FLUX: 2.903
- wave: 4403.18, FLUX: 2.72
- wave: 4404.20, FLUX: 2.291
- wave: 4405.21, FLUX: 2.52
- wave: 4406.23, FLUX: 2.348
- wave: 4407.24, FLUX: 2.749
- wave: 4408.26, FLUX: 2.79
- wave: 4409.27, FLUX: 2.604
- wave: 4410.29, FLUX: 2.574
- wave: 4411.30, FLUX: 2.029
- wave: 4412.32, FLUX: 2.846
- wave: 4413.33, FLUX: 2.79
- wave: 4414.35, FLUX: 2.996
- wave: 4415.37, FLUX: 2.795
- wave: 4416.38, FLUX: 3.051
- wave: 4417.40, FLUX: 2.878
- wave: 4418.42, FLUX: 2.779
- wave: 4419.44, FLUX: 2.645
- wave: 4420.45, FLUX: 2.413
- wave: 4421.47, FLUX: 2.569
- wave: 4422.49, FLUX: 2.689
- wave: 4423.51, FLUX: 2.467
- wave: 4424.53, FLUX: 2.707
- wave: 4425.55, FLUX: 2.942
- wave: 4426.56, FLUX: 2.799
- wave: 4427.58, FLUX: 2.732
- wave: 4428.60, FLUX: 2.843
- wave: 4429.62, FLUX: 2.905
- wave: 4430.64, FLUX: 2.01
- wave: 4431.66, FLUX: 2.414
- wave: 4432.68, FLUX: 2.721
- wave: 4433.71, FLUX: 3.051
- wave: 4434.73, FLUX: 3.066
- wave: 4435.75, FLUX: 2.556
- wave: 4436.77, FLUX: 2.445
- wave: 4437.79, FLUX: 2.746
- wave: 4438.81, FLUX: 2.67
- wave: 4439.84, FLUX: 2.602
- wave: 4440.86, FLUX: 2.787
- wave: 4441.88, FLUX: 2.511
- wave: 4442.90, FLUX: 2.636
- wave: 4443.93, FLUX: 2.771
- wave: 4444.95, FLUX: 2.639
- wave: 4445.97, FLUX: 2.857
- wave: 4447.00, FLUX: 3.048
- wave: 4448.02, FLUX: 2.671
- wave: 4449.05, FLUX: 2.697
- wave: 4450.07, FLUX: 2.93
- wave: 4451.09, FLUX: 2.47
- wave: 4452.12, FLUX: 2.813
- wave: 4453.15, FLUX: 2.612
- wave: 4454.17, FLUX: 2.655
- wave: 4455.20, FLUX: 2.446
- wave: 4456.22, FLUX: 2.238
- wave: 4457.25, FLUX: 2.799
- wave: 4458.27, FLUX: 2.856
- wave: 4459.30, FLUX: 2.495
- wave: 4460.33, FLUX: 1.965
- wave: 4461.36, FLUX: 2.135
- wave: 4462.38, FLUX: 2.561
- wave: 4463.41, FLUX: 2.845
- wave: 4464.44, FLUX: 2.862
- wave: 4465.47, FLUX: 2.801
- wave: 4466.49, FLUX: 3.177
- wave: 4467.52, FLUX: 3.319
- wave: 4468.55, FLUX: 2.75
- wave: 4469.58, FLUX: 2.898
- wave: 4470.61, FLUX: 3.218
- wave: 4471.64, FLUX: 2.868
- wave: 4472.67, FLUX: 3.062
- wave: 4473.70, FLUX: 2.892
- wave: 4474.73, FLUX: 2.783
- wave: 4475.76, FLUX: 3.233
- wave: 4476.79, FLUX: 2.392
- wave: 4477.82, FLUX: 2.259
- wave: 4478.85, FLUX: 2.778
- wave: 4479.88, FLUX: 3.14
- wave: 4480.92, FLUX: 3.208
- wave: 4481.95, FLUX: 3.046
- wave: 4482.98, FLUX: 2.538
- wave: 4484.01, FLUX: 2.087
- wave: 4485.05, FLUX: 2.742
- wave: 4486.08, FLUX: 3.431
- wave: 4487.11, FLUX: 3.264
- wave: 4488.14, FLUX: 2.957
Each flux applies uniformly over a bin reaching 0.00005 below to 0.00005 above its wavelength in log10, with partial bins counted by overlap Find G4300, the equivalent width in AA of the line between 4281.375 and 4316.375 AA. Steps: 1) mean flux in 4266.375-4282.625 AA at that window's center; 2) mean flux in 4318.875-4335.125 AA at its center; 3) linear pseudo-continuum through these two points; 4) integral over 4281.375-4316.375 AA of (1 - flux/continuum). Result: 3.6 AA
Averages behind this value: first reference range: 2.43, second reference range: 2.38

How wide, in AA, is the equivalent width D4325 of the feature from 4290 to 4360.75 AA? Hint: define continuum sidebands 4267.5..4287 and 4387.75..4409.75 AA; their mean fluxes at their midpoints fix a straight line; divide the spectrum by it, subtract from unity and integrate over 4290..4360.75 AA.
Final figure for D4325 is 6.3 AA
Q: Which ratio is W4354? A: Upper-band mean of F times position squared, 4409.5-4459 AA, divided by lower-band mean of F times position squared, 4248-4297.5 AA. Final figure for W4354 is 1.2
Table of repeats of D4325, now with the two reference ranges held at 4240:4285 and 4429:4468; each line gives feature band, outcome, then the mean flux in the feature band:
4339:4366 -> 0.8 AA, 2.49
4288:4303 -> 2.9 AA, 2.02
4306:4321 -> 1.9 AA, 2.21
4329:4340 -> 0.6 AA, 2.42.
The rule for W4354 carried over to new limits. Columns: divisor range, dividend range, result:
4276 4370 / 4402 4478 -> 1.21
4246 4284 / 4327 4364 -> 1.04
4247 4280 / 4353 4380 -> 1.16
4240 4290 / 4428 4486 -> 1.21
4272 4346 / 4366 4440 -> 1.22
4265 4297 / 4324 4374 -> 1.11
